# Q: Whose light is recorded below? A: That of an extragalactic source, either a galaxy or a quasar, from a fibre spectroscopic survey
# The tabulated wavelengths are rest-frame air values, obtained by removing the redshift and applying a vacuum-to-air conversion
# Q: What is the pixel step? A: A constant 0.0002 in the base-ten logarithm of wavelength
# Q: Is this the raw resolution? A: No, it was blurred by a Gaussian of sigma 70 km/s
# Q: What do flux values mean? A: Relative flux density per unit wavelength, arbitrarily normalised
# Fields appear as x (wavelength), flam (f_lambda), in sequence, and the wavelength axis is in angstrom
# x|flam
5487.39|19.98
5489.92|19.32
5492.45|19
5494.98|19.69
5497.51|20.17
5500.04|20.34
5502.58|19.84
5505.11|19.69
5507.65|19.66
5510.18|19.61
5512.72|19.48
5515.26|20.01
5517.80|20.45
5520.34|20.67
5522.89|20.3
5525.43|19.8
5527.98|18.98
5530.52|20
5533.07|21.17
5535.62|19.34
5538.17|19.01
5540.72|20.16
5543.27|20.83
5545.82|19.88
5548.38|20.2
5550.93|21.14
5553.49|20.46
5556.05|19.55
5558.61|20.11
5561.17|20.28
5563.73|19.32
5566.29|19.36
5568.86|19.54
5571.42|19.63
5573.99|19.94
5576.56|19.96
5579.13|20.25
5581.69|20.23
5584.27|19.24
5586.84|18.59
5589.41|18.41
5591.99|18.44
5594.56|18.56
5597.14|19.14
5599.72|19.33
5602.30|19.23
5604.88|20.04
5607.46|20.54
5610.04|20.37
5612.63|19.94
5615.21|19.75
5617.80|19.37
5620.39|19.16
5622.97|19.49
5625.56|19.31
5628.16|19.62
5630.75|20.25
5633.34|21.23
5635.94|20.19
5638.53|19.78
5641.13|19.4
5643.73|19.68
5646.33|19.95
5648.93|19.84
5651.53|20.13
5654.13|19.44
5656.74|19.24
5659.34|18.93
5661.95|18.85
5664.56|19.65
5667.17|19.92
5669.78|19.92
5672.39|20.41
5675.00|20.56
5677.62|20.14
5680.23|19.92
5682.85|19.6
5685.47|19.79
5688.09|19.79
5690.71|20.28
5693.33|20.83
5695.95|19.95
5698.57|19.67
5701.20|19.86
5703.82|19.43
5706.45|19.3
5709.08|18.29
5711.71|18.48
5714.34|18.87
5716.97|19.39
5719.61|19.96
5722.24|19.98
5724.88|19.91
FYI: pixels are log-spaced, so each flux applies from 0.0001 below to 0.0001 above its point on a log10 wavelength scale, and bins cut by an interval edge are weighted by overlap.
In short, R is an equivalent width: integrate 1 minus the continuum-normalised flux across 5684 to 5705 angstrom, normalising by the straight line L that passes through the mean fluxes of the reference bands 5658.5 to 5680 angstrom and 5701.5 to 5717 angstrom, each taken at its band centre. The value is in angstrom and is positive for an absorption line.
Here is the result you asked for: -0.7 angstrom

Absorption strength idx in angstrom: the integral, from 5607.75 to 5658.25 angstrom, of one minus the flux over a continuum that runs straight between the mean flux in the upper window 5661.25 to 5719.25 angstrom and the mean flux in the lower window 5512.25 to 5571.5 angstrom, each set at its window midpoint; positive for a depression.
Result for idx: 0.0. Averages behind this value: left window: 20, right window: 19.7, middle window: 19.8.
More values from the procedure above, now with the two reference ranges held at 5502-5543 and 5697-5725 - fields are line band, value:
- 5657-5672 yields 0.0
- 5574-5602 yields 0.7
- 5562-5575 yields 0.1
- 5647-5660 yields 0.0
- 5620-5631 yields 0.0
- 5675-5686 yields -0.3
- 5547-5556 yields -0.3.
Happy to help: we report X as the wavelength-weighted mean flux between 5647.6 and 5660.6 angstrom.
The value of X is 19.5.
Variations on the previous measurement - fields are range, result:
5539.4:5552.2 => 20.4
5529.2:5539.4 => 19.9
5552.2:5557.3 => 20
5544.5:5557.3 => 20.2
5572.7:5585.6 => 19.9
